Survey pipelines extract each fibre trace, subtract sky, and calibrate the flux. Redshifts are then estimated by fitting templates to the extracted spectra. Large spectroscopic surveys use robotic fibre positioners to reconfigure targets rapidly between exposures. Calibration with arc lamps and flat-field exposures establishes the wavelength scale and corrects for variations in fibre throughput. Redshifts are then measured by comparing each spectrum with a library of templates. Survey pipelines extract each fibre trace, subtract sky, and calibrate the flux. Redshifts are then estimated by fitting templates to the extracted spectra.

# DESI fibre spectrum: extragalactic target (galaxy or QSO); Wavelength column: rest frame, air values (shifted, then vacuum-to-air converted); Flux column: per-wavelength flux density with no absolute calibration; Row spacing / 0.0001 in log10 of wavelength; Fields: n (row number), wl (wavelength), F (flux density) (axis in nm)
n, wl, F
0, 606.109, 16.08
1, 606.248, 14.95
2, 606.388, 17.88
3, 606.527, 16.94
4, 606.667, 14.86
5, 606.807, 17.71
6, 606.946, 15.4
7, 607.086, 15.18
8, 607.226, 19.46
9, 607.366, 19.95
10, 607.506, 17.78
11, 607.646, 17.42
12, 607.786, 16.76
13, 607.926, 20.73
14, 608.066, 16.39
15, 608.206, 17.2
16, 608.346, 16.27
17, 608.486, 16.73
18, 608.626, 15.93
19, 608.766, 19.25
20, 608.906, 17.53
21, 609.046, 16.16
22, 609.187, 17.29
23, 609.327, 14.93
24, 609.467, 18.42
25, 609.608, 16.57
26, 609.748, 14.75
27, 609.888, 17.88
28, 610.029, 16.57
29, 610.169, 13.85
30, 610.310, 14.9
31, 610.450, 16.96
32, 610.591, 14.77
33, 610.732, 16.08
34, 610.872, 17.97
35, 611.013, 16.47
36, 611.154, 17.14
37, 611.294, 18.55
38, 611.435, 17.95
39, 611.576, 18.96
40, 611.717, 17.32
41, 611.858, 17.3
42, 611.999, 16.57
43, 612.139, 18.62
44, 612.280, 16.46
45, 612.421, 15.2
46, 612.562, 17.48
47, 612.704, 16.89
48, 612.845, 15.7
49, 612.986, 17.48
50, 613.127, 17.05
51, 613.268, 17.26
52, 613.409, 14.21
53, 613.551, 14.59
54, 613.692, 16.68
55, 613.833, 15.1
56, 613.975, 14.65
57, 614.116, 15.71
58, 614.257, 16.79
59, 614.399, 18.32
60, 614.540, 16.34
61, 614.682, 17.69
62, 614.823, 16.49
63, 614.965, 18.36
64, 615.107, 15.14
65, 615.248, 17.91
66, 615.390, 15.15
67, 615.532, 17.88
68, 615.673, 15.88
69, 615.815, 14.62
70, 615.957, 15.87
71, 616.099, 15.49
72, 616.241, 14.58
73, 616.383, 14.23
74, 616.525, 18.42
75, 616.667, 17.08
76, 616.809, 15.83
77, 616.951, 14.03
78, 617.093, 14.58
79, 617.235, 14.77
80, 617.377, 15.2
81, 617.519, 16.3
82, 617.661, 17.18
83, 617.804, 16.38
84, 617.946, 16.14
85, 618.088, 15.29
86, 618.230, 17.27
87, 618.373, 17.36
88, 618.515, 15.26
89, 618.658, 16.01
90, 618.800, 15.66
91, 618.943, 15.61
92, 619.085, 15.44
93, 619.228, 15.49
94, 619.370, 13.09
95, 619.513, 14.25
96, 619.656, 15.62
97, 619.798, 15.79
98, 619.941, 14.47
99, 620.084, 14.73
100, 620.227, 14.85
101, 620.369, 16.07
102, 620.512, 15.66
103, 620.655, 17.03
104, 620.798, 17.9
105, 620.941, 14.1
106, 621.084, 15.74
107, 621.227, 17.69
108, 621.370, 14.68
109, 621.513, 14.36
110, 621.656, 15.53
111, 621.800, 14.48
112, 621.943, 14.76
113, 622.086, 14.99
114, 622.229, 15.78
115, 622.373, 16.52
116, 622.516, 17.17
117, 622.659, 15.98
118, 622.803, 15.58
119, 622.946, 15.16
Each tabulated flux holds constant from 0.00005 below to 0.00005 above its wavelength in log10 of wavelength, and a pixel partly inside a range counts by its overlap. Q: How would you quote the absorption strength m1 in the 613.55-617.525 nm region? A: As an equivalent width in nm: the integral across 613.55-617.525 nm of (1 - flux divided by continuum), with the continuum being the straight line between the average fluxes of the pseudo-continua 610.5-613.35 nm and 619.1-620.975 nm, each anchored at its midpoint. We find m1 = 0.069 nm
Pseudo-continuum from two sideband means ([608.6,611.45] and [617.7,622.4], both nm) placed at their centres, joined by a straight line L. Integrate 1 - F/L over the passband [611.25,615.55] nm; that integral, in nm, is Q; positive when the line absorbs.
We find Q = -0.12 nm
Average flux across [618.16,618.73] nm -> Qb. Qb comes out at 16.5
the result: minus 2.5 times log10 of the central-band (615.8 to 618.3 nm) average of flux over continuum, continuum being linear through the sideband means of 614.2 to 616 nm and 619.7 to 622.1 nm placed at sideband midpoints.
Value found 0.033 mag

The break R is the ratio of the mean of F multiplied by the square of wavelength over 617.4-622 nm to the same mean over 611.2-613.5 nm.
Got 0.94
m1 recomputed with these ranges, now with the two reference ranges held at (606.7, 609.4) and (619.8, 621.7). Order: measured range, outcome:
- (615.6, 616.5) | 0.05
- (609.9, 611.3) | 0.05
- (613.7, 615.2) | -0.01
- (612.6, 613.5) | 0.01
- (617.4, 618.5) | -0.03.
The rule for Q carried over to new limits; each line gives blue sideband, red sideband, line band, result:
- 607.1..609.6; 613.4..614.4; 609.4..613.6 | -0.062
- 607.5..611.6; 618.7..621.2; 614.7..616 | -0.028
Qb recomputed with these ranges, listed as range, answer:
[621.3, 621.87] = 14.7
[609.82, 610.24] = 16.1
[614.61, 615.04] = 17.5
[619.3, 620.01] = 14.6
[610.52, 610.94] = 16.3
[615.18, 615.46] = 16.5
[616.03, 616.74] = 16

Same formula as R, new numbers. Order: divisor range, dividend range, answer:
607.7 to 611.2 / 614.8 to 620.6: 0.97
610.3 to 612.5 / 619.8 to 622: 0.94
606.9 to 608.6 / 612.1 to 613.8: 0.96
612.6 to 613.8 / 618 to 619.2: 1.00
